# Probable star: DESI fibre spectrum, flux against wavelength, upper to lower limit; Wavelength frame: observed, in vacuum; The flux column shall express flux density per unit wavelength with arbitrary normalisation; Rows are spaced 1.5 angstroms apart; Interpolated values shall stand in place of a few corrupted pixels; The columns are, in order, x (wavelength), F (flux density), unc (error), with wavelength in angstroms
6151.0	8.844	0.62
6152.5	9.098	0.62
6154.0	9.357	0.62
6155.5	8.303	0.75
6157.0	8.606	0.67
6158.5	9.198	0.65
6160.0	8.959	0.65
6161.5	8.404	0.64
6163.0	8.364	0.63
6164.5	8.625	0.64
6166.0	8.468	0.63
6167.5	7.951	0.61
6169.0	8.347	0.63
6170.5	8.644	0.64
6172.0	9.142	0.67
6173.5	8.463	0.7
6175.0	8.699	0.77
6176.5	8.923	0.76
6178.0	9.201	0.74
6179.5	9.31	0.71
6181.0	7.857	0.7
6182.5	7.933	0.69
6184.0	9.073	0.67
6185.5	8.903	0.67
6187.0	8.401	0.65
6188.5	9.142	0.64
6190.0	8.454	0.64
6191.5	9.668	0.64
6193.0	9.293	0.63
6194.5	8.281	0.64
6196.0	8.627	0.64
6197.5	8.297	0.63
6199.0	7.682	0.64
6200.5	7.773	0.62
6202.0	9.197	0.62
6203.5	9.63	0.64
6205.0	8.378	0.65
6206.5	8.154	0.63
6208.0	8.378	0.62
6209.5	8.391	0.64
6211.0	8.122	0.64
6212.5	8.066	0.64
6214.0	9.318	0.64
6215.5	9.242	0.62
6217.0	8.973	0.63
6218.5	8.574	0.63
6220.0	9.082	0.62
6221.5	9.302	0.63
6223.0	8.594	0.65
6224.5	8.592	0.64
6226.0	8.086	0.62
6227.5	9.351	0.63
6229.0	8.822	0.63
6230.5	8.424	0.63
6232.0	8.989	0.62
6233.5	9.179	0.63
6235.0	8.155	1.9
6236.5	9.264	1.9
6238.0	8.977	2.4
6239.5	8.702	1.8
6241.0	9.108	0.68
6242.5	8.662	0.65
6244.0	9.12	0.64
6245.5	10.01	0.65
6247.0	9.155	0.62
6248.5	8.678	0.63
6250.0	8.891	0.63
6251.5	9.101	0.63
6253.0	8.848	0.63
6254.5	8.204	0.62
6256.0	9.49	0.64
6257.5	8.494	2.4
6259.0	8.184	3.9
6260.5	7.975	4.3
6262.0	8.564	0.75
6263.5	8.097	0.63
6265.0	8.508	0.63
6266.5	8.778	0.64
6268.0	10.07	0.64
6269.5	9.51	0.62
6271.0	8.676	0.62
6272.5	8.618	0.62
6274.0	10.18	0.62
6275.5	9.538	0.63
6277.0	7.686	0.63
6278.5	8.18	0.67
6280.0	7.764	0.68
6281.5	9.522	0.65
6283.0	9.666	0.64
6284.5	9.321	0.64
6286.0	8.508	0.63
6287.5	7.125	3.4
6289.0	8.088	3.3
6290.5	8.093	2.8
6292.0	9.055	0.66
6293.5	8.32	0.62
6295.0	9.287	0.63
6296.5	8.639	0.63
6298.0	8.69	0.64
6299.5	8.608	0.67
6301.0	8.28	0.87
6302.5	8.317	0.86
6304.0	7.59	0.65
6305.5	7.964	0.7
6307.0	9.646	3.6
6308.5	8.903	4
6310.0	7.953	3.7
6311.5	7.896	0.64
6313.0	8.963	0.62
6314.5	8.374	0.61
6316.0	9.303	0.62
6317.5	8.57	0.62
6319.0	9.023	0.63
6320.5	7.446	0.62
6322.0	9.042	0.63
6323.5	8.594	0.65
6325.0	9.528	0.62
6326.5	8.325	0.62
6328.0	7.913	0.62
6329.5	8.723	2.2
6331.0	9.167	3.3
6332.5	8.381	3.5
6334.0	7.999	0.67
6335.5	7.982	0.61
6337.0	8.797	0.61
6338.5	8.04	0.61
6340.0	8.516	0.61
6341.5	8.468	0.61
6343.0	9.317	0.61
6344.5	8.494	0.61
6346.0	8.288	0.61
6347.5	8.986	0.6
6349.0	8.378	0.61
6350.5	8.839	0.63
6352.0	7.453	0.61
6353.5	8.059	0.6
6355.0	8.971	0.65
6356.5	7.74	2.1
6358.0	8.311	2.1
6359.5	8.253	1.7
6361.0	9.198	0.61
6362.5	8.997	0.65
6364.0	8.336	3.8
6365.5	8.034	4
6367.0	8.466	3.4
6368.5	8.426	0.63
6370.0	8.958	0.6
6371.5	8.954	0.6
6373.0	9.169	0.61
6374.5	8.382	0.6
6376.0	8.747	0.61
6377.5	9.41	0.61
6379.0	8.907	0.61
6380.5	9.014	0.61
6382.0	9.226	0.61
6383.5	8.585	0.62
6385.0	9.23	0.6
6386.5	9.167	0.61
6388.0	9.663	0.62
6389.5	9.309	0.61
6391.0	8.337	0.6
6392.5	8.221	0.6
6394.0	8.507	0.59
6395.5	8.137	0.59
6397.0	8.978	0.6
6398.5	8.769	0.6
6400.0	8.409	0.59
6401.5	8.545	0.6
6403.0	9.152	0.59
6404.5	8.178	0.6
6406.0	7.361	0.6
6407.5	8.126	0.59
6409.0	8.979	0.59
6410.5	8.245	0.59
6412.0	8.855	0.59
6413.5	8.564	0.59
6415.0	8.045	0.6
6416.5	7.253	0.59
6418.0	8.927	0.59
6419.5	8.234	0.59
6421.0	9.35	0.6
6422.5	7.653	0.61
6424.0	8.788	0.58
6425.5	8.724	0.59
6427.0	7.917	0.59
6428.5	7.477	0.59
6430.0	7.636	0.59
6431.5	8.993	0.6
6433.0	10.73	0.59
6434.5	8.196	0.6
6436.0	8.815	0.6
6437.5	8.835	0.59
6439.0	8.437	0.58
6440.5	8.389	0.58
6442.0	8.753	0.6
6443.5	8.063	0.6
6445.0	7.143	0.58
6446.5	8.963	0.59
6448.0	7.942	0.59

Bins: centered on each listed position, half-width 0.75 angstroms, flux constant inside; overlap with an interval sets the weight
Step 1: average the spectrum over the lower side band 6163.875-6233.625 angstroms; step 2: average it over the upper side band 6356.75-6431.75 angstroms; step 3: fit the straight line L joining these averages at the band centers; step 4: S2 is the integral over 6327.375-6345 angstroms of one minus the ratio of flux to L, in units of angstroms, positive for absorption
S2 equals 0.2 angstroms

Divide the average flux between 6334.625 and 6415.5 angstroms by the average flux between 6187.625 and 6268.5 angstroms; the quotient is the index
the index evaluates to 0.98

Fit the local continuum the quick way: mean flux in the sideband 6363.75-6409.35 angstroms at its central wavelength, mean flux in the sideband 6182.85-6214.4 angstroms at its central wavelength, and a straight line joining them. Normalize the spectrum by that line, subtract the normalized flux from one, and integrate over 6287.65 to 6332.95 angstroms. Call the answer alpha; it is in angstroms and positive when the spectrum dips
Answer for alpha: 0.7 angstroms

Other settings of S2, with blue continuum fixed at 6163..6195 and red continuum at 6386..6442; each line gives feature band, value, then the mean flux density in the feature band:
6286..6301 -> 0.3 angstroms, 8.43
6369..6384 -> -0.6 angstroms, 8.93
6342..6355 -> 0.1 angstroms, 8.51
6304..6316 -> 0.1 angstroms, 8.52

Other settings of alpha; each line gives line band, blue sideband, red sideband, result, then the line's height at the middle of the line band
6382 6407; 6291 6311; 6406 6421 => -0.8 angstroms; 8.39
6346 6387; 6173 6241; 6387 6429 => -0.7 angstroms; 8.52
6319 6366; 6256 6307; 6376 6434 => 0.8 angstroms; 8.63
